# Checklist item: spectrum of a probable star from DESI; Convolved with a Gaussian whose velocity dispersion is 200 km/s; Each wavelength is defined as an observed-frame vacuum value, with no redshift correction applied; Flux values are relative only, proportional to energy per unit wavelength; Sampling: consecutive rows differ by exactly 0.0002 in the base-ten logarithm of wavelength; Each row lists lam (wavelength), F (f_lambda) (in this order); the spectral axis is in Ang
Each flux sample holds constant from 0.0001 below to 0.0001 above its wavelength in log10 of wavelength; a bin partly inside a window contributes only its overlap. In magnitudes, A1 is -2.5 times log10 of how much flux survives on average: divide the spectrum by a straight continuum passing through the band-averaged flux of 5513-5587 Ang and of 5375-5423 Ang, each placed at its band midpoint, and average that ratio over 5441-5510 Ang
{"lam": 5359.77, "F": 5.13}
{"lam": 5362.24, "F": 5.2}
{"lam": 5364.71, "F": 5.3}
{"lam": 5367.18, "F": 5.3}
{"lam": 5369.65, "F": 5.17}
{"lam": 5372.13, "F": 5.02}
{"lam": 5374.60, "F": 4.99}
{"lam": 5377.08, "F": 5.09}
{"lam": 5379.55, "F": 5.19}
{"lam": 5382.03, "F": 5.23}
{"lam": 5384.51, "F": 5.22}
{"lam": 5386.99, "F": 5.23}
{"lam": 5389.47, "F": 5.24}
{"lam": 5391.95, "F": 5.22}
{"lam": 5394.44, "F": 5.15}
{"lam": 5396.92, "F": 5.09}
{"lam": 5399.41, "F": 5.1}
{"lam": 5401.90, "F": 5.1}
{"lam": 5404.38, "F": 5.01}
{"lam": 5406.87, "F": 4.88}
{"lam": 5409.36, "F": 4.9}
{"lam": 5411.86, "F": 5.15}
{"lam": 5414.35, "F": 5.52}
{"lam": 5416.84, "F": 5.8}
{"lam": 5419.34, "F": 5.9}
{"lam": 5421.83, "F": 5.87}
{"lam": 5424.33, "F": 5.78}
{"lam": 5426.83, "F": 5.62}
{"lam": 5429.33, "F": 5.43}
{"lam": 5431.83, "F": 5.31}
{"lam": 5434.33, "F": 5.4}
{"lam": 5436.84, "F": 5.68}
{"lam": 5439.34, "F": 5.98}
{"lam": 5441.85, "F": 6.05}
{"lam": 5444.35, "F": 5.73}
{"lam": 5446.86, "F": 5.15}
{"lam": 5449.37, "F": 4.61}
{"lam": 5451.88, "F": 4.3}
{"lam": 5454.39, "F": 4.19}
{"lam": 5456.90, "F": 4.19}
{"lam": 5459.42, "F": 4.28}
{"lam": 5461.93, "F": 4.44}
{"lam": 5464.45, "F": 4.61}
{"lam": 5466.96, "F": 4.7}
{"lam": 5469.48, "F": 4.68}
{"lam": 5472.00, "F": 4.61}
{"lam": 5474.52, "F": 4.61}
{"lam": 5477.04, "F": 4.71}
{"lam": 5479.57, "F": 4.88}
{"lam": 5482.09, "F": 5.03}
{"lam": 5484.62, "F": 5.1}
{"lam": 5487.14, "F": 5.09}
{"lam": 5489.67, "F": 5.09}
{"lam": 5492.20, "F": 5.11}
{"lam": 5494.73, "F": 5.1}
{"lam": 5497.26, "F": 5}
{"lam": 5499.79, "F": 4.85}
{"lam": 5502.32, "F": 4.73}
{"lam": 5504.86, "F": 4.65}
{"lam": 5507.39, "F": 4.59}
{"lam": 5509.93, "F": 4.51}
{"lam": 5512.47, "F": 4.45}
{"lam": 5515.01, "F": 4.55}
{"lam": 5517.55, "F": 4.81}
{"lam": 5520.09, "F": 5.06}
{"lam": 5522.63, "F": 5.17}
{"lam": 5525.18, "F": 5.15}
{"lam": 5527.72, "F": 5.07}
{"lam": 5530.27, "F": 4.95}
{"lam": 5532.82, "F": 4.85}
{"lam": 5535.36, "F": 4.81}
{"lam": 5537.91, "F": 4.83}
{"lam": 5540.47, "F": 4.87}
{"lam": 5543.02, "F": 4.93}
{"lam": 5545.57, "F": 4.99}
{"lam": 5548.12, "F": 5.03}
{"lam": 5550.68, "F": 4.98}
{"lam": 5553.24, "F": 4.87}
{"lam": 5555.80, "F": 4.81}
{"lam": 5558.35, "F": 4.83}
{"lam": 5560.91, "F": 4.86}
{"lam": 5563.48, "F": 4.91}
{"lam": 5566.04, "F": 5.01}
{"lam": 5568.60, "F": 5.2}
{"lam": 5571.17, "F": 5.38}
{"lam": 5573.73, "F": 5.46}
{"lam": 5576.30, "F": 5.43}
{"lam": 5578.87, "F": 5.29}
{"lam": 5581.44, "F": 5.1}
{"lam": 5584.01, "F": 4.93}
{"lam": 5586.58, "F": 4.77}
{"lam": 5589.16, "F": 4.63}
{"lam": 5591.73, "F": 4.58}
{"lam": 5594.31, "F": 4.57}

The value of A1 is 0.07 mag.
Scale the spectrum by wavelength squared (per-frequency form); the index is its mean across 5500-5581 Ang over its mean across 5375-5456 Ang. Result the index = 1.0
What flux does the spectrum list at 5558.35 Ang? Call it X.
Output 4.83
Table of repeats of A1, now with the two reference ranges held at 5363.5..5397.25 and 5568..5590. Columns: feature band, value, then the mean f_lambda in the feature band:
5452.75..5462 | 0.21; 4.26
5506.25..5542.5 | 0.07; 4.84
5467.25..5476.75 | 0.11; 4.65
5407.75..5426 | -0.08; 5.55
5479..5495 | 0.02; 5.06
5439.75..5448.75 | -0.09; 5.6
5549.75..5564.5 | 0.06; 4.87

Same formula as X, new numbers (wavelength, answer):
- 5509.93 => 4.51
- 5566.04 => 5.01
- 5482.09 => 5.03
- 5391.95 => 5.22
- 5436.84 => 5.68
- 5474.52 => 4.61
